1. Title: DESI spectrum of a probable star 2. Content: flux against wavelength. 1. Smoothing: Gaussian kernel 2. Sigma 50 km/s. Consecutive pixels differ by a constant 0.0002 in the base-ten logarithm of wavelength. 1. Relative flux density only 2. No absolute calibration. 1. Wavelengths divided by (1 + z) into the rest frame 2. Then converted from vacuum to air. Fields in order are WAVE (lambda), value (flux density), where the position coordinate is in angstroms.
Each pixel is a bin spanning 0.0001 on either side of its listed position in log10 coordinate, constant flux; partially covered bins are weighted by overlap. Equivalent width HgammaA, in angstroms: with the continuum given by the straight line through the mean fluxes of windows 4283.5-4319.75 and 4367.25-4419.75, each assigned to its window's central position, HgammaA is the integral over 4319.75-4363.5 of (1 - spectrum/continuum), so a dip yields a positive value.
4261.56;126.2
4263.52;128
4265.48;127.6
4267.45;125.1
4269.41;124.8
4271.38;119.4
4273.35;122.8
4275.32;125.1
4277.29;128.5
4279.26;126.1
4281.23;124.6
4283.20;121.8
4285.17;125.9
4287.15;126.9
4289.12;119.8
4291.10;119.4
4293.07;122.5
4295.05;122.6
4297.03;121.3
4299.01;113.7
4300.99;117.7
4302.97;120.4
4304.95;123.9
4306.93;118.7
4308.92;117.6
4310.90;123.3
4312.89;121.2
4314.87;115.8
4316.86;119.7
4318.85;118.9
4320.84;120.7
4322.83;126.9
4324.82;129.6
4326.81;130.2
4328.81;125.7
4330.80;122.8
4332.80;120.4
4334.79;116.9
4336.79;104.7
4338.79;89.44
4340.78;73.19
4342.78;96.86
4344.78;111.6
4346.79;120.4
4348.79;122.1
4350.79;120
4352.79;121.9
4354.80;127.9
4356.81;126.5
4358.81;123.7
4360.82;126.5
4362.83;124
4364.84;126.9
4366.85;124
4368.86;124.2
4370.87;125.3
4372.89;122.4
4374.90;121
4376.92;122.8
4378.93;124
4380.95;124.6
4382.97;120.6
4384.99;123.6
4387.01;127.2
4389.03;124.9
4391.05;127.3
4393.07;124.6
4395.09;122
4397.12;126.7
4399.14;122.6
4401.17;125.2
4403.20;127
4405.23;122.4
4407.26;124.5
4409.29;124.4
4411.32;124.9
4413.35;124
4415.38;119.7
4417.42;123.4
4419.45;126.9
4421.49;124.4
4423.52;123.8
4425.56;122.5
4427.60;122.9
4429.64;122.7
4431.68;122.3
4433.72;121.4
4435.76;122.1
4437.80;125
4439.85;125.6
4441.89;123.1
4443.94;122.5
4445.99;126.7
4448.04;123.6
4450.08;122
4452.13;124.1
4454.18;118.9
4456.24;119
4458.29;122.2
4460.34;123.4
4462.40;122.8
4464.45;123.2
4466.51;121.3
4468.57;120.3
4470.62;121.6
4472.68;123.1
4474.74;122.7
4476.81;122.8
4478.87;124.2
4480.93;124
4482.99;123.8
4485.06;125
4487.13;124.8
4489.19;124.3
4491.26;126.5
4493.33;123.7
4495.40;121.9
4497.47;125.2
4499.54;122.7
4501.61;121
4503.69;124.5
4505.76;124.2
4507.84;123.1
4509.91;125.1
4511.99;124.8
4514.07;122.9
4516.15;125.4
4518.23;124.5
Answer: 1.70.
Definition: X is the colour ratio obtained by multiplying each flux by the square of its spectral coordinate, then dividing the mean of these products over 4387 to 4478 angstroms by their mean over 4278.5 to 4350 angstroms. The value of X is 1.10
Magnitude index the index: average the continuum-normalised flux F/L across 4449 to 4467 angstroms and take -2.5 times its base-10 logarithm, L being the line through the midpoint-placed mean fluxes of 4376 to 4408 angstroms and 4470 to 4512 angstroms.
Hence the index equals 0.018 mag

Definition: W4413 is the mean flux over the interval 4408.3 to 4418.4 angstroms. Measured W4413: 123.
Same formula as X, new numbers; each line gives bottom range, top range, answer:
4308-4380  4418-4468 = 1.08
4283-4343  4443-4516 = 1.13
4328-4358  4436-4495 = 1.15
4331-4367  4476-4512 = 1.15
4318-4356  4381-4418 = 1.10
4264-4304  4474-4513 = 1.11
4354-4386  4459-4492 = 1.04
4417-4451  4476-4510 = 1.03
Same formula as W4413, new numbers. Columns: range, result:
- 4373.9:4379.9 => 123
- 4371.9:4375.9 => 122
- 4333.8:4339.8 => 104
